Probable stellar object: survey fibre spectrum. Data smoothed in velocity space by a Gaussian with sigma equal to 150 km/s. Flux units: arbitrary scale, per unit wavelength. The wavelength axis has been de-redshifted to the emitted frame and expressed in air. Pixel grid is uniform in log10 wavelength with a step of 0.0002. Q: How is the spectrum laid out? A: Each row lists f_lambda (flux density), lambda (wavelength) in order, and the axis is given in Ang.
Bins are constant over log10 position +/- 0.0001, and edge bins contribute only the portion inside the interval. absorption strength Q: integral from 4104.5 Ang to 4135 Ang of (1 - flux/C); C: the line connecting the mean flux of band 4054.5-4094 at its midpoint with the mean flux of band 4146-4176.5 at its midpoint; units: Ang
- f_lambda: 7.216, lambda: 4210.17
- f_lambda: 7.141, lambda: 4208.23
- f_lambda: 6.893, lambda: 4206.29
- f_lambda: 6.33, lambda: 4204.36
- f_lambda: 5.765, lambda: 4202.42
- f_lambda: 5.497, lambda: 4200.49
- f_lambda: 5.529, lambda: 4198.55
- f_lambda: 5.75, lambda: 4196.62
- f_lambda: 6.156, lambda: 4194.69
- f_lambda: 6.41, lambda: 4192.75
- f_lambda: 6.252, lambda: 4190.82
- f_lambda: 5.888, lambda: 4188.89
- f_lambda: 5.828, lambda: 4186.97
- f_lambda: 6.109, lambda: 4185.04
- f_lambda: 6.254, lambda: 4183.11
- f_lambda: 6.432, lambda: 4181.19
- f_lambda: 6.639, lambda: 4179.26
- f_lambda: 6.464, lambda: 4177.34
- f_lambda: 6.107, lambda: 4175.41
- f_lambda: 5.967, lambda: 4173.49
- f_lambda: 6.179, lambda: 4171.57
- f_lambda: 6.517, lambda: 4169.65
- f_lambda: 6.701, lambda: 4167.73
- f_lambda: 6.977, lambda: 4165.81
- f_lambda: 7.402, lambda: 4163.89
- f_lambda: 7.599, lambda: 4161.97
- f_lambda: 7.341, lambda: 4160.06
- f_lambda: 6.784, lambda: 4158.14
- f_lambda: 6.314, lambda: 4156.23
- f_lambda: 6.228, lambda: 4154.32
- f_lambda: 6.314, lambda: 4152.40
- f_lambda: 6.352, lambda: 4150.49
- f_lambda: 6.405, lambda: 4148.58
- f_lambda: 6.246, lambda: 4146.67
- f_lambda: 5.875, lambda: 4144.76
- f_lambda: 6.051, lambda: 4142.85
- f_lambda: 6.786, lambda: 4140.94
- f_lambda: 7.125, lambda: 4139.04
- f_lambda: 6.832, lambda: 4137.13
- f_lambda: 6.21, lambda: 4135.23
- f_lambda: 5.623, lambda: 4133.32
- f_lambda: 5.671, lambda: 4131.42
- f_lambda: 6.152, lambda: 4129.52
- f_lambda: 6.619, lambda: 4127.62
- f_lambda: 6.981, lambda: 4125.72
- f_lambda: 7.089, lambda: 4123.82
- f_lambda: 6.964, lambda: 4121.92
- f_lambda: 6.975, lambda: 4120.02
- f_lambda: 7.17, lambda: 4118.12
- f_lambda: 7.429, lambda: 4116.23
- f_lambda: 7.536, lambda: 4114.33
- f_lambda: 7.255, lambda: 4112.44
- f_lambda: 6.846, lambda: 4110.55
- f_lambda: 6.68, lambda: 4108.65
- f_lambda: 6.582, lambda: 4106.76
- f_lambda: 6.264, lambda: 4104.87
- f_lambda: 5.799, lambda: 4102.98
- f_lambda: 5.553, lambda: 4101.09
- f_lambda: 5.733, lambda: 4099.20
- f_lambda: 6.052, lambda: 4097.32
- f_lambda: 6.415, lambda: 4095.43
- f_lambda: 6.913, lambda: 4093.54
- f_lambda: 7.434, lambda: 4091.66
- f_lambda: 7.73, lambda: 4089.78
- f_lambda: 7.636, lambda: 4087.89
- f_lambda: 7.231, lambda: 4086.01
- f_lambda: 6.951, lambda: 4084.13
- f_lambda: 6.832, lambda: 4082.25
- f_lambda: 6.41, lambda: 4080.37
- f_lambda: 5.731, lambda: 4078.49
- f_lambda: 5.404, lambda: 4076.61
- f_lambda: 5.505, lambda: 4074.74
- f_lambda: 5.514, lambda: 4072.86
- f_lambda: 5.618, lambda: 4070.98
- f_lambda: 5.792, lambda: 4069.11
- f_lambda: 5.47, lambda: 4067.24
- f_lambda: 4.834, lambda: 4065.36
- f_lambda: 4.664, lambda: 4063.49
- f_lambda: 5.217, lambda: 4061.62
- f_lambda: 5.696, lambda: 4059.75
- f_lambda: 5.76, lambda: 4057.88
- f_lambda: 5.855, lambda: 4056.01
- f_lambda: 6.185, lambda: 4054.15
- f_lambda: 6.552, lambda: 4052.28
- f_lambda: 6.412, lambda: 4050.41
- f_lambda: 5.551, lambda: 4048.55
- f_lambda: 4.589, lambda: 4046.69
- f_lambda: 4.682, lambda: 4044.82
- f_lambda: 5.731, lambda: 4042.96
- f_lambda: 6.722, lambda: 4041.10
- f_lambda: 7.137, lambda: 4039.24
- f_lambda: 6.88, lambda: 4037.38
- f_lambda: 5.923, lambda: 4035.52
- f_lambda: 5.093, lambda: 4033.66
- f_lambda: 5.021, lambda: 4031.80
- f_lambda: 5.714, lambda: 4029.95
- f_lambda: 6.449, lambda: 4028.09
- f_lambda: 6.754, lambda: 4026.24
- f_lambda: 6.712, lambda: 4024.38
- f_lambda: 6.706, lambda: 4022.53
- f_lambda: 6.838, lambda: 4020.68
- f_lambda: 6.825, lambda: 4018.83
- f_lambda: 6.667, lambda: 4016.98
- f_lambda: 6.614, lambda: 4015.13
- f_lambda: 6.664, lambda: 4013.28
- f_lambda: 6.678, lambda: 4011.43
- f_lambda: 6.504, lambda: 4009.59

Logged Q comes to -1.8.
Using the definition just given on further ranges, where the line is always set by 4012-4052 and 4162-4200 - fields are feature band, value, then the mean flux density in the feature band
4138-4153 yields -0.28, 6.4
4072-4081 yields 0.77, 5.69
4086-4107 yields -1.16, 6.58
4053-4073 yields 2.22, 5.52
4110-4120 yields -1.57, 7.24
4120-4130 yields -0.87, 6.81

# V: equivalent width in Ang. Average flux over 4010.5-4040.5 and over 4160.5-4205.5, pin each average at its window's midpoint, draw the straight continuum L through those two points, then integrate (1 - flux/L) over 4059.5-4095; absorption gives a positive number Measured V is 1.3 Ang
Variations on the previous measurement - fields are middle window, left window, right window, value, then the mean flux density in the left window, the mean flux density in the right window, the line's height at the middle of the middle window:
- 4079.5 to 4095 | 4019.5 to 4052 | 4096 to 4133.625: -1.8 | 6.07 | 6.56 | 6.39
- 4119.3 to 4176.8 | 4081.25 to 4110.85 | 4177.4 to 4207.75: -1.5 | 6.66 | 6.14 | 6.38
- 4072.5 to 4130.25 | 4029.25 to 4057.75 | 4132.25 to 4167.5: -3.5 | 5.87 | 6.58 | 6.26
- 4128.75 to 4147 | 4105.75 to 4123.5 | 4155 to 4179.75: 1.7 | 7.05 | 6.69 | 6.89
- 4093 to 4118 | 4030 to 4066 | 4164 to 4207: -2.6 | 5.72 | 6.23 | 5.93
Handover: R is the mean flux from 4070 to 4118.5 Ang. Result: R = 6.54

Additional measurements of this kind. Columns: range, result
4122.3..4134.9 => 6.38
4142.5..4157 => 6.23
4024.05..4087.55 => 5.91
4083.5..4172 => 6.67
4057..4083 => 5.59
